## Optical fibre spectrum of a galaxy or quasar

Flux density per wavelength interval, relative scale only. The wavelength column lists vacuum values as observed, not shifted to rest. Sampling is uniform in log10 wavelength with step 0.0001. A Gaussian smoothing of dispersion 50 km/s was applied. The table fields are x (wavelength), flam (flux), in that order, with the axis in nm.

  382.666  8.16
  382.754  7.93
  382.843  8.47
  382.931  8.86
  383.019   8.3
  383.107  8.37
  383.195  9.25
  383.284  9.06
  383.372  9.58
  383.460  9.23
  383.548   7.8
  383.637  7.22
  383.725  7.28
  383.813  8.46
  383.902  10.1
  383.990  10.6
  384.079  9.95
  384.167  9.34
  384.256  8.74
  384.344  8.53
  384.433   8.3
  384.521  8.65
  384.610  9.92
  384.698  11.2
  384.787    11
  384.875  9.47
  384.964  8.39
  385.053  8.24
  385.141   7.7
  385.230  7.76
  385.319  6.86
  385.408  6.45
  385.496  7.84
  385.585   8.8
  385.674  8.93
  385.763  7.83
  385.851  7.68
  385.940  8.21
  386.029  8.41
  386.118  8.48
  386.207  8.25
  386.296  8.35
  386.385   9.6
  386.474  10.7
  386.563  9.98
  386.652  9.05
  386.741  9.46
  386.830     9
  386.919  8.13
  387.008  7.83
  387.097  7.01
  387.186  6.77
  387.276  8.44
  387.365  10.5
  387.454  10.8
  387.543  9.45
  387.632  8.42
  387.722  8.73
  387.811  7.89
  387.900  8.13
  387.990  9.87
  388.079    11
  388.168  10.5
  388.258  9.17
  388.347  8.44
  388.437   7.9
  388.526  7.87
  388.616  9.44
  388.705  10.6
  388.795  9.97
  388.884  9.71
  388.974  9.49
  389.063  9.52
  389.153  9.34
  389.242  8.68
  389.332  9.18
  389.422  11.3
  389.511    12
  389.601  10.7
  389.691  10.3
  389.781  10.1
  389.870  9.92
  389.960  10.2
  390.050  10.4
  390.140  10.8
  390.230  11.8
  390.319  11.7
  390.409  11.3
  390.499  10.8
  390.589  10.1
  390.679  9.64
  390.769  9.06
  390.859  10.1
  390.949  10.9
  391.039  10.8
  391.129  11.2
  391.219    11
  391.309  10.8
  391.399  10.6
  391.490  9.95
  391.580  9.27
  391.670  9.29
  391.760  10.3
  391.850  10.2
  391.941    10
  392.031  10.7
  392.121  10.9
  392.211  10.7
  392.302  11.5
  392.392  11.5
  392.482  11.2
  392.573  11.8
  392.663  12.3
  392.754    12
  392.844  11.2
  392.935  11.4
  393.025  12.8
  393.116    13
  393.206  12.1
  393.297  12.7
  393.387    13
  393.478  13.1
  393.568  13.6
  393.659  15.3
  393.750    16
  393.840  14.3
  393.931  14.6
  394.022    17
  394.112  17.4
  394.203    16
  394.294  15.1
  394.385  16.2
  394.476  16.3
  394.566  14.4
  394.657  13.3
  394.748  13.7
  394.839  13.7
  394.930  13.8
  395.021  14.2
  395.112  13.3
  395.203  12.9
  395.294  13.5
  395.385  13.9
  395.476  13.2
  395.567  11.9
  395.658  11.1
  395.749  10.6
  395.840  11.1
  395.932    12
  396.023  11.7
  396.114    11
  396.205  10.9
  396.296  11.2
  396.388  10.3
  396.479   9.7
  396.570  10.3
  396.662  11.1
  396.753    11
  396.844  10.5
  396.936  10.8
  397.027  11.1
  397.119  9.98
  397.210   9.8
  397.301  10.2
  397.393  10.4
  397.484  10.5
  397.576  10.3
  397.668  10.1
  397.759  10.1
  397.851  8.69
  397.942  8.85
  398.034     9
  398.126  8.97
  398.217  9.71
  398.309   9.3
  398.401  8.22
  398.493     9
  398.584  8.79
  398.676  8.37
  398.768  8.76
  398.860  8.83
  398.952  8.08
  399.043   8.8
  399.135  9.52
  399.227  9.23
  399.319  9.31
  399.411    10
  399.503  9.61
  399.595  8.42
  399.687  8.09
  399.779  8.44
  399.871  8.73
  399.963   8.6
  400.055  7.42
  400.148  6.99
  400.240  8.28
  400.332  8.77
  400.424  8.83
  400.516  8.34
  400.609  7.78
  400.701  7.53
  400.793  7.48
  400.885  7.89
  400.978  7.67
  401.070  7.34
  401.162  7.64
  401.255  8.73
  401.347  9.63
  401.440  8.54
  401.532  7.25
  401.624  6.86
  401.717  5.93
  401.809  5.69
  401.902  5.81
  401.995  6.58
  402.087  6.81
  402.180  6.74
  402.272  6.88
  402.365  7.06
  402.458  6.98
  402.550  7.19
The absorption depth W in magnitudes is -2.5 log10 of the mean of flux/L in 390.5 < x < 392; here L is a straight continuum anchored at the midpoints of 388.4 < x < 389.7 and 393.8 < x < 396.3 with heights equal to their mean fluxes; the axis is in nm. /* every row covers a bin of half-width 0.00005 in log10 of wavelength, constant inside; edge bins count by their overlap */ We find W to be 0.09 mag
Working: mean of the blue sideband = 9.73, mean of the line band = 10.2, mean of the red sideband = 13.5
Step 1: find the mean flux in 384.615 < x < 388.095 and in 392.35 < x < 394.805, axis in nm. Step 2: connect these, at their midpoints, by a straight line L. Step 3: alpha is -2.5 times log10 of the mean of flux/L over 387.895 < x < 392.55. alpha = 0.12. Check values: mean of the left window 8.73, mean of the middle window 10.2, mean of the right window 13.8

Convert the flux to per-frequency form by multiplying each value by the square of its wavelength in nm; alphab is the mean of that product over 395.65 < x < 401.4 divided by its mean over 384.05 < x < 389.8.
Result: 1.09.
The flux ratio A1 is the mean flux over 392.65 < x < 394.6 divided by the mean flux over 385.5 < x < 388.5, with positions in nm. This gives 1.60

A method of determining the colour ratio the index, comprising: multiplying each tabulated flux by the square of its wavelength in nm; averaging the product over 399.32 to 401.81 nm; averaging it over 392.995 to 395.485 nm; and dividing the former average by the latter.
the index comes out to 0.59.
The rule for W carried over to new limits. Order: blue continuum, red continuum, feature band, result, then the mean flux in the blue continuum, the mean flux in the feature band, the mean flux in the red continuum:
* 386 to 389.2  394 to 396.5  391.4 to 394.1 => -0.025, 9.07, 12.2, 13.2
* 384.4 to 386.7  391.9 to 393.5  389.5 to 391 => 0.016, 8.7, 10.5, 11.8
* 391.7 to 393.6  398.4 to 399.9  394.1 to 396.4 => -0.236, 11.7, 13.2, 8.86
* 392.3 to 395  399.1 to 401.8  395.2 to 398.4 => 0.051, 13.7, 10.7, 8.2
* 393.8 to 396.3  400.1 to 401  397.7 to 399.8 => 0.090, 13.5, 8.98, 7.96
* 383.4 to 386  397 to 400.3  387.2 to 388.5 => -0.049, 8.64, 9.15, 9.11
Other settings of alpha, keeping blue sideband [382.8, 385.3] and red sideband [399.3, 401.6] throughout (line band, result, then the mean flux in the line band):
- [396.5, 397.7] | -0.238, 10.5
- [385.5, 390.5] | -0.077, 9.39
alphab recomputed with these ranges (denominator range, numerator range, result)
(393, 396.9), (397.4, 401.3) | 0.68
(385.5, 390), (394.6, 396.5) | 1.39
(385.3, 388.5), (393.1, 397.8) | 1.51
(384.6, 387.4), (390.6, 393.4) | 1.32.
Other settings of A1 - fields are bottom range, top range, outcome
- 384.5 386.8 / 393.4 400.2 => 1.28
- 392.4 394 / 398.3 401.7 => 0.64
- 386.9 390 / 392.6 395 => 1.50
